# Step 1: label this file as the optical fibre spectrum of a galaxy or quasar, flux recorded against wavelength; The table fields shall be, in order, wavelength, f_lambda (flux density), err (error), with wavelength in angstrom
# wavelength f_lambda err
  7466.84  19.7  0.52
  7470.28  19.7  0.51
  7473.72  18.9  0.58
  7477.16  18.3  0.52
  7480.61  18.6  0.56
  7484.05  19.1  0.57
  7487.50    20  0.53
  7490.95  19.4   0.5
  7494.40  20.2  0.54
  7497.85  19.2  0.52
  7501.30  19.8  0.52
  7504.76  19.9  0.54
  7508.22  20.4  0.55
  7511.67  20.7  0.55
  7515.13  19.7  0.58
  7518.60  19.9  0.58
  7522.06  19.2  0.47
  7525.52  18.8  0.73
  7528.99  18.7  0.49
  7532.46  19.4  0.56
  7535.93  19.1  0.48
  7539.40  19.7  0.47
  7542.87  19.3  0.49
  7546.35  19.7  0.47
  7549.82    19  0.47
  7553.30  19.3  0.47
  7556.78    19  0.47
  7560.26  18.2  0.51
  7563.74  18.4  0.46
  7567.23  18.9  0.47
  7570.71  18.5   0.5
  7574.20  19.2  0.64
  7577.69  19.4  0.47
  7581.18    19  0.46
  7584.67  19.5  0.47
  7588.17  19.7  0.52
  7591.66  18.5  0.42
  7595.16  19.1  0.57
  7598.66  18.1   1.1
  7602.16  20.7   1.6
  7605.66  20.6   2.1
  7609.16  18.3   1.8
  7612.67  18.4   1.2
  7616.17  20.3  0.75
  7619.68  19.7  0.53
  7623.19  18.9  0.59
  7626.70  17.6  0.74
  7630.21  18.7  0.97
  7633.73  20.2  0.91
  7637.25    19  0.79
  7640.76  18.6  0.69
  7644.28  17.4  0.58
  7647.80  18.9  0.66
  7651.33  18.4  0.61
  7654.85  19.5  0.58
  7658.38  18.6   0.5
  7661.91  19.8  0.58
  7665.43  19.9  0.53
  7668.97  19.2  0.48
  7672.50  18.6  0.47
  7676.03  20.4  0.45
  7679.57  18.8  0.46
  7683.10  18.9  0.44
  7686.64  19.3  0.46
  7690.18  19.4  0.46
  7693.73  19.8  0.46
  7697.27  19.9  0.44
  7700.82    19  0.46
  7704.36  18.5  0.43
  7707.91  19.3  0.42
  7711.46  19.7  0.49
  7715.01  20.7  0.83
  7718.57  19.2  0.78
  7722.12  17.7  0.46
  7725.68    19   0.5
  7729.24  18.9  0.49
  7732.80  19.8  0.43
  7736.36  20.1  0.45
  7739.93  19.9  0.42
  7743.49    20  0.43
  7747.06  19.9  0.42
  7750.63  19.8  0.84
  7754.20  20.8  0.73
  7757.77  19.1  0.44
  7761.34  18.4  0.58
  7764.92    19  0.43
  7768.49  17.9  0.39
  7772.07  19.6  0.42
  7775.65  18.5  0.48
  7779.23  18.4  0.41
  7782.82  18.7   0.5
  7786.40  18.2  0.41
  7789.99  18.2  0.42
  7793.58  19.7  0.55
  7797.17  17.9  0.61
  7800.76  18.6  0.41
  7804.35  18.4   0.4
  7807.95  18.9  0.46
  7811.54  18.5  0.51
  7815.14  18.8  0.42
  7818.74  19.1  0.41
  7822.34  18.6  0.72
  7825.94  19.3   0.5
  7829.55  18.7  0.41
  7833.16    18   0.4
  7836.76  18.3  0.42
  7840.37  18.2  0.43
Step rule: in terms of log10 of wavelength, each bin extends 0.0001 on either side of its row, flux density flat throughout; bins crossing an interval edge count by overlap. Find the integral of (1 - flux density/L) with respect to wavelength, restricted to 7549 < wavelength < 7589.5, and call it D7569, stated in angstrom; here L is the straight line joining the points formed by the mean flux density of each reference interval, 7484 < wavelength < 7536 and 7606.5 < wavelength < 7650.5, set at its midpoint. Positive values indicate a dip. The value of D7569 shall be 0.5 angstrom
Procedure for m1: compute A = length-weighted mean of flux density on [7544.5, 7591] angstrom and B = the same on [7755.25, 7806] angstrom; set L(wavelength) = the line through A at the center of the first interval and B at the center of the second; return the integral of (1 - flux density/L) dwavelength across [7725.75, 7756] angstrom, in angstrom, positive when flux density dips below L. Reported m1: -1.8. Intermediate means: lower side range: 19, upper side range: 18.6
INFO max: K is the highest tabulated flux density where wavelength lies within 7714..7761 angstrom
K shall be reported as 20.8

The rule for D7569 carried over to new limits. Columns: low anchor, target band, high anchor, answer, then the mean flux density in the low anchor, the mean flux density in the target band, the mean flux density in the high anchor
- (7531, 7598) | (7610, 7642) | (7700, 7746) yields 0.3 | 19.1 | 19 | 19.4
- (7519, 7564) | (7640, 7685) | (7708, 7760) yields 0.9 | 19.1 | 19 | 19.6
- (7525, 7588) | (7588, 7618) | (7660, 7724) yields -0.2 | 19.1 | 19.3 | 19.3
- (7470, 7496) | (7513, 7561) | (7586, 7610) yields 0.1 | 19.2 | 19.2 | 19.3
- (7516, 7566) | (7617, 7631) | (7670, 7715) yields 0.3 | 19.1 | 18.8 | 19.4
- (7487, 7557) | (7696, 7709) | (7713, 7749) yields 0.3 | 19.5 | 19.1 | 19.5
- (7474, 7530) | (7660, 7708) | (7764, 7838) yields -0.9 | 19.5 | 19.3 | 18.6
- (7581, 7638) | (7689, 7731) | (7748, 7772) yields -0.1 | 19.2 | 19.3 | 19.2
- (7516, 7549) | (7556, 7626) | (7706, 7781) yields 0.8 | 19.3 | 19.1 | 19.3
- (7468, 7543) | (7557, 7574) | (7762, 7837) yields 0.6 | 19.5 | 18.6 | 18.6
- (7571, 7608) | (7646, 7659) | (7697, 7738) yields 0.3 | 19.3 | 18.9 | 19.3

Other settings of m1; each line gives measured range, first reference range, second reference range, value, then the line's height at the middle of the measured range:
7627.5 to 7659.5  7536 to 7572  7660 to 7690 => 0.8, 19.3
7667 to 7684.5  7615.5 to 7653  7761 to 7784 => -0.4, 18.8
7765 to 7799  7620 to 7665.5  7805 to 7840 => 0.2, 18.7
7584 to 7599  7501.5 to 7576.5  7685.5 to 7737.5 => 0.2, 19.3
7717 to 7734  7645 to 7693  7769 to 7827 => 0.1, 19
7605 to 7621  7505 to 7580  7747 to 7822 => -0.2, 19.1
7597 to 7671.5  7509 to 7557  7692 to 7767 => 1.4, 19.4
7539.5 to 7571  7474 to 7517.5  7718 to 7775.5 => 0.9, 19.5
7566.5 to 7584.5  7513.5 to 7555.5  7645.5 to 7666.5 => 0.2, 19.2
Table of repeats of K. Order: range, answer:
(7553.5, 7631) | 20.7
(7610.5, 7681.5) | 20.4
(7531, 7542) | 19.7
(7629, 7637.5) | 20.2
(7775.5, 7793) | 18.7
